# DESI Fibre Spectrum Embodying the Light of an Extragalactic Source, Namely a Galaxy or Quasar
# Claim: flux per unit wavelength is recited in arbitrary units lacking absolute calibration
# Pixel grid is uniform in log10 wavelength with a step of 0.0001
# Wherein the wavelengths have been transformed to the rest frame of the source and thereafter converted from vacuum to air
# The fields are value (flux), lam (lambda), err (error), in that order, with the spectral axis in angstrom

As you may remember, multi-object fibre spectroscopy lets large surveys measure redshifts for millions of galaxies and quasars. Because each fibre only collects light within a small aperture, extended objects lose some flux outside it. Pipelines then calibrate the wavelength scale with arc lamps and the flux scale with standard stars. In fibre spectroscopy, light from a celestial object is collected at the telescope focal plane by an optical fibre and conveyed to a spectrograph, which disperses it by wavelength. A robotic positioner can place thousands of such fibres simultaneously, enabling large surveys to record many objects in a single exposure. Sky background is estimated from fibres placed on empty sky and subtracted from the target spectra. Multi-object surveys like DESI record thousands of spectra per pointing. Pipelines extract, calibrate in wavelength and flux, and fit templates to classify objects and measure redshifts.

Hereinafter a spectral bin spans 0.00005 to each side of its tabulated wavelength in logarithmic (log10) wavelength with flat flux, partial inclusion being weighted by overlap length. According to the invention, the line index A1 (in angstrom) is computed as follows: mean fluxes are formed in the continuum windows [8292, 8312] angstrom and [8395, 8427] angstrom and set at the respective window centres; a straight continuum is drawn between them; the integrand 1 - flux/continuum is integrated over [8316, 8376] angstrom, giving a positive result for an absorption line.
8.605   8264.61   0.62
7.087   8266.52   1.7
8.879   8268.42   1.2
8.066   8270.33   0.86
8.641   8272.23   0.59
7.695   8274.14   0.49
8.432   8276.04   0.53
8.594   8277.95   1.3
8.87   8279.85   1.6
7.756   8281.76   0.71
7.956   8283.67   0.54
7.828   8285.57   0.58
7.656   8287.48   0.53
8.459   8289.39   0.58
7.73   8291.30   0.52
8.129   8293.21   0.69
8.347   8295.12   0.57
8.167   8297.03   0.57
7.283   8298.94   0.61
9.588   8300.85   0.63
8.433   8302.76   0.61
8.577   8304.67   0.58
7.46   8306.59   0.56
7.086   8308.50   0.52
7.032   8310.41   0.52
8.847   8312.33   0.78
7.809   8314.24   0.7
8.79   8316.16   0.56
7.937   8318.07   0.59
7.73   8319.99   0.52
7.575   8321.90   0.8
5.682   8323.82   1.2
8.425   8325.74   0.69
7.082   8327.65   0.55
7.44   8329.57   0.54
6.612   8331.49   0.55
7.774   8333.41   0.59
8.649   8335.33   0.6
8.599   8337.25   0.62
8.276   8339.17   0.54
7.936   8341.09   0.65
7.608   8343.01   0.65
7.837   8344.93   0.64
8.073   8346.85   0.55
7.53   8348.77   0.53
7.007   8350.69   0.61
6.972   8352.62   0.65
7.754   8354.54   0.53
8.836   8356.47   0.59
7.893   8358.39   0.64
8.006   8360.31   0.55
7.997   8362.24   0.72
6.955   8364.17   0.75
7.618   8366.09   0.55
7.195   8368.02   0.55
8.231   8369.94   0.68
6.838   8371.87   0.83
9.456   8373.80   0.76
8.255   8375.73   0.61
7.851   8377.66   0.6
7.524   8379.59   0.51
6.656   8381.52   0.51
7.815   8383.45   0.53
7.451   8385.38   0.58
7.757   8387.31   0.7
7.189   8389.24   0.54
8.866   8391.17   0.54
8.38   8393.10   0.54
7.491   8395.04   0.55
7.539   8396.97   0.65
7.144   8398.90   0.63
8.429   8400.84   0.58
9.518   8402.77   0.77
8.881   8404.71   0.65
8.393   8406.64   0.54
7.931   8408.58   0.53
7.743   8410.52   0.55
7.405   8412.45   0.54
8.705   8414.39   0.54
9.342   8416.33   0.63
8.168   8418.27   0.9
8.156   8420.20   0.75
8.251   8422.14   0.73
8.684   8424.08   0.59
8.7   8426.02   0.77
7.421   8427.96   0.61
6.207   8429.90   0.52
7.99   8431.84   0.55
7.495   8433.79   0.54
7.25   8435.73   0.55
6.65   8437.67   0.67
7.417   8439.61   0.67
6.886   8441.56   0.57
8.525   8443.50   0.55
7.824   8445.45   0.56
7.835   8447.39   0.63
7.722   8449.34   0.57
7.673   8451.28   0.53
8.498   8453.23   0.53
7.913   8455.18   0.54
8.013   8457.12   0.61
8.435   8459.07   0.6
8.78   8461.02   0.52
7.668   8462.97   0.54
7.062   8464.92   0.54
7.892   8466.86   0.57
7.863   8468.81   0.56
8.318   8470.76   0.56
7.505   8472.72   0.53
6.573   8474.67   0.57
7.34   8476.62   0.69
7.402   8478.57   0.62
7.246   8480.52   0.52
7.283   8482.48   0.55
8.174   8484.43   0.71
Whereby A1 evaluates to 2.9 angstrom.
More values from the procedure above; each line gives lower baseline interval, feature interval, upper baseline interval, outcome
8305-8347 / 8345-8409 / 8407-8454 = -0.5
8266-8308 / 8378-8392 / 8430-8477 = 0.5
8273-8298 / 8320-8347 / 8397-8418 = 1.7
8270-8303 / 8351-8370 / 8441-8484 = 0.7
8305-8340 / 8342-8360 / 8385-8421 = 0.3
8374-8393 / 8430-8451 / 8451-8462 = 1.7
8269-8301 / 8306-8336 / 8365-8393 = 1.5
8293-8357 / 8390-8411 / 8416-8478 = -1.1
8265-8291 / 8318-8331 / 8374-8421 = 1.2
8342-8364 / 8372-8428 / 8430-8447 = -3.8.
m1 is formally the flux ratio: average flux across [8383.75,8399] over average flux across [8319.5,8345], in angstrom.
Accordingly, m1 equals 1.0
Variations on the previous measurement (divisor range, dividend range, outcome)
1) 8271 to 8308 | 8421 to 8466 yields 0.95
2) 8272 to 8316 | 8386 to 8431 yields 1.00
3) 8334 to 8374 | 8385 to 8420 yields 1.04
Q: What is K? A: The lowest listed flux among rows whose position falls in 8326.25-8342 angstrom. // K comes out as 6.612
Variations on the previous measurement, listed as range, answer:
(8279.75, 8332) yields 5.682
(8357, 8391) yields 6.656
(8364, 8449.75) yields 6.207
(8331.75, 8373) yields 6.838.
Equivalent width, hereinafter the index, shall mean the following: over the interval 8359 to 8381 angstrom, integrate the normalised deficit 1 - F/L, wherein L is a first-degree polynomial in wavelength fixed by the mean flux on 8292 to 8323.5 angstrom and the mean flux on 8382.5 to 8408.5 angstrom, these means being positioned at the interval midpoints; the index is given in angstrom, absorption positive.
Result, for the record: 0.7 angstrom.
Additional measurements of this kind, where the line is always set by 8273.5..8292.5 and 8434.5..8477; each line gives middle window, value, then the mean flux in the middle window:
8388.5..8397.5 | -0.08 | 7.93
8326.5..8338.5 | 0.41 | 7.72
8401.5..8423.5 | -1.69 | 8.42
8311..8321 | -0.18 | 8.17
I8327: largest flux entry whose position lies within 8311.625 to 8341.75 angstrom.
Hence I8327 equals 8.847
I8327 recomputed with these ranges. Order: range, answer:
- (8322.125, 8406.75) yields 9.518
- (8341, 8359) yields 8.836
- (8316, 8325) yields 8.79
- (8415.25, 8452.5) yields 9.342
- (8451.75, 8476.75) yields 8.78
